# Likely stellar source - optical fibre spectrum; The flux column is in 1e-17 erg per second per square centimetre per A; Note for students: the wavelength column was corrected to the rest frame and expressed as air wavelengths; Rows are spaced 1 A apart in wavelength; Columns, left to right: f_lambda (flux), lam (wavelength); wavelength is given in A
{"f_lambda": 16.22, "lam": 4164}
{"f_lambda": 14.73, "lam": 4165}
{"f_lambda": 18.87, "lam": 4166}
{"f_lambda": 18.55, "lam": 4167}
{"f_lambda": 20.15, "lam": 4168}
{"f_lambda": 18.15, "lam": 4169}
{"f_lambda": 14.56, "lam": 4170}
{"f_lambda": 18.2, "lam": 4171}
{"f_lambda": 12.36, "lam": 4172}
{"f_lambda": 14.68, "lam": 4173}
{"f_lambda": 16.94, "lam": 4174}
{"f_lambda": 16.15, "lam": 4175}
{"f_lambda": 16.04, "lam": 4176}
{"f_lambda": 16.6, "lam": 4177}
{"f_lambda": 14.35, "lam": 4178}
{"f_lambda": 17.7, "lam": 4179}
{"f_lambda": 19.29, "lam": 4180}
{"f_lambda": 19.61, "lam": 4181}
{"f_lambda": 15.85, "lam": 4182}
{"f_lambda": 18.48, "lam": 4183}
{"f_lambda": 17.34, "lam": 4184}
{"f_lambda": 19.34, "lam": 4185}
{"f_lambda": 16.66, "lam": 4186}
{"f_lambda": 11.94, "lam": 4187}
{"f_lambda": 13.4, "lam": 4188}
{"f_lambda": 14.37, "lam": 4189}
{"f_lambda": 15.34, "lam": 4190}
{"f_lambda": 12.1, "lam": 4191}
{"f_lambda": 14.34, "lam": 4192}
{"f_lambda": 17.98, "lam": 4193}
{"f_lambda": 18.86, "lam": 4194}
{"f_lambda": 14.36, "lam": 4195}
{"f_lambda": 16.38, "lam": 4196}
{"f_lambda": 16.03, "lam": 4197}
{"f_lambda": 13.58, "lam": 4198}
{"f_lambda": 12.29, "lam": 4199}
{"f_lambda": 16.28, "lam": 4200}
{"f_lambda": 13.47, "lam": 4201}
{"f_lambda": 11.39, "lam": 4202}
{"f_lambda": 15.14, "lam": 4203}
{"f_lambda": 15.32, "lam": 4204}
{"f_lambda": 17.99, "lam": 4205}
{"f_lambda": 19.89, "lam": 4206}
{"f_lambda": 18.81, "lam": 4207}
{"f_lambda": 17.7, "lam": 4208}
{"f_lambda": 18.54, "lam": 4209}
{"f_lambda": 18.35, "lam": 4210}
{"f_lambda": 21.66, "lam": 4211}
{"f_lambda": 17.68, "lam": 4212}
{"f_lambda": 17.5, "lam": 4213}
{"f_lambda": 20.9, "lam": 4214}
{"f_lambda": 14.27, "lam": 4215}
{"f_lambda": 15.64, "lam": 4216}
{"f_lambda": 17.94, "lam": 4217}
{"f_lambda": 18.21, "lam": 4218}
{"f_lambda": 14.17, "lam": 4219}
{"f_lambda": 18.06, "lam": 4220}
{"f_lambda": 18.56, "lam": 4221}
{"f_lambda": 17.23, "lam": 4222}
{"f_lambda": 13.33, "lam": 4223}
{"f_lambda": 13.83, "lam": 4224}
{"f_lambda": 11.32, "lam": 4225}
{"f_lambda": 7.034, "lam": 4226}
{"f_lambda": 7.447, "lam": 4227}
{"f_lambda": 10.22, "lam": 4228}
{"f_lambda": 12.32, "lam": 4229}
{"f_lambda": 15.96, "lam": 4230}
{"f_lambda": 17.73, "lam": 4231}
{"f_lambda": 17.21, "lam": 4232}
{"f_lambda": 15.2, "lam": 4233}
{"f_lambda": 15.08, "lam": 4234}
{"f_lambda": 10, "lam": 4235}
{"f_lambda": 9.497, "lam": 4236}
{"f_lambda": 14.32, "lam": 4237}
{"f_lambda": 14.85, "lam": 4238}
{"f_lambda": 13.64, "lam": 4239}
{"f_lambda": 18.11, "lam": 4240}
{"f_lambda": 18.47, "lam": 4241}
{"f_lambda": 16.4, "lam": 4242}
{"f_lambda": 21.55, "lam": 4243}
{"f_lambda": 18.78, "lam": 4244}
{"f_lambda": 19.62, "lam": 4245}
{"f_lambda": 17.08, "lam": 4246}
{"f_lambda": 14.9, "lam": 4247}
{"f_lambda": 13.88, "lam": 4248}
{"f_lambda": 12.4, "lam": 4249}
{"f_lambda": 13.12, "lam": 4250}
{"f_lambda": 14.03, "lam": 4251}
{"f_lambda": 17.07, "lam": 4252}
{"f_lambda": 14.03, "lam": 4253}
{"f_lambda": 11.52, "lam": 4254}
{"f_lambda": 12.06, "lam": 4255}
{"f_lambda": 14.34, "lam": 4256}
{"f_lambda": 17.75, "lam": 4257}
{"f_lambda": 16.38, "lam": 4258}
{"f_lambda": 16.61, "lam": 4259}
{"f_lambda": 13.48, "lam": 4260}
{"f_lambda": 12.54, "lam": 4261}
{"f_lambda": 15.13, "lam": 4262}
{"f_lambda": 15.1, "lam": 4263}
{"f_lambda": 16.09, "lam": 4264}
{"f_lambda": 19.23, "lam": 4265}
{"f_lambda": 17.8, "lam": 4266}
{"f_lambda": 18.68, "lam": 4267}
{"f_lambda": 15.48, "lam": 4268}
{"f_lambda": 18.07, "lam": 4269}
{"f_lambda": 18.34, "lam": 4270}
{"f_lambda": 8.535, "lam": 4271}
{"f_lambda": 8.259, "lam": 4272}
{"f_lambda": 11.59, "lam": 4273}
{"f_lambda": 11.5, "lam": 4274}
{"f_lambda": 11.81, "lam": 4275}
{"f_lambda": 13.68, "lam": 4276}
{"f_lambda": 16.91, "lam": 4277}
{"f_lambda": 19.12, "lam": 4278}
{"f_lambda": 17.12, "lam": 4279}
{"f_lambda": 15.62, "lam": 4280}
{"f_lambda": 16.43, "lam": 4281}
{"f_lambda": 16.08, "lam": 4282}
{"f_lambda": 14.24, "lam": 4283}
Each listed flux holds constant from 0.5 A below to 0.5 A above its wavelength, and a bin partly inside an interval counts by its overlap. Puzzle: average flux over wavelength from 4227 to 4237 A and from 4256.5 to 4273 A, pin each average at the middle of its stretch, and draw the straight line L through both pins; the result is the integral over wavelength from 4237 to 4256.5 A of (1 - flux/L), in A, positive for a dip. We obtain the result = -1.8 A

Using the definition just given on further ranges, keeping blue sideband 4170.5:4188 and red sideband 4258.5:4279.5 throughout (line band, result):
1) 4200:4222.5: -1.7 A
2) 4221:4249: 1.6 A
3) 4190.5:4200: 0.6 A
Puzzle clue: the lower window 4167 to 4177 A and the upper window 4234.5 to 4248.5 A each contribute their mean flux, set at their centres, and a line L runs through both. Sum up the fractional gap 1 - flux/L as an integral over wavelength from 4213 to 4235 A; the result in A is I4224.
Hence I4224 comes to 1.6 A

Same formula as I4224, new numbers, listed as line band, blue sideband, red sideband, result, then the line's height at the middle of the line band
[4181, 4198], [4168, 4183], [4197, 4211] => 0.6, 16.5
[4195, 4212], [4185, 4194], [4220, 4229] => -2.9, 14.1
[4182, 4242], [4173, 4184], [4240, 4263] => 3.1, 16.3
